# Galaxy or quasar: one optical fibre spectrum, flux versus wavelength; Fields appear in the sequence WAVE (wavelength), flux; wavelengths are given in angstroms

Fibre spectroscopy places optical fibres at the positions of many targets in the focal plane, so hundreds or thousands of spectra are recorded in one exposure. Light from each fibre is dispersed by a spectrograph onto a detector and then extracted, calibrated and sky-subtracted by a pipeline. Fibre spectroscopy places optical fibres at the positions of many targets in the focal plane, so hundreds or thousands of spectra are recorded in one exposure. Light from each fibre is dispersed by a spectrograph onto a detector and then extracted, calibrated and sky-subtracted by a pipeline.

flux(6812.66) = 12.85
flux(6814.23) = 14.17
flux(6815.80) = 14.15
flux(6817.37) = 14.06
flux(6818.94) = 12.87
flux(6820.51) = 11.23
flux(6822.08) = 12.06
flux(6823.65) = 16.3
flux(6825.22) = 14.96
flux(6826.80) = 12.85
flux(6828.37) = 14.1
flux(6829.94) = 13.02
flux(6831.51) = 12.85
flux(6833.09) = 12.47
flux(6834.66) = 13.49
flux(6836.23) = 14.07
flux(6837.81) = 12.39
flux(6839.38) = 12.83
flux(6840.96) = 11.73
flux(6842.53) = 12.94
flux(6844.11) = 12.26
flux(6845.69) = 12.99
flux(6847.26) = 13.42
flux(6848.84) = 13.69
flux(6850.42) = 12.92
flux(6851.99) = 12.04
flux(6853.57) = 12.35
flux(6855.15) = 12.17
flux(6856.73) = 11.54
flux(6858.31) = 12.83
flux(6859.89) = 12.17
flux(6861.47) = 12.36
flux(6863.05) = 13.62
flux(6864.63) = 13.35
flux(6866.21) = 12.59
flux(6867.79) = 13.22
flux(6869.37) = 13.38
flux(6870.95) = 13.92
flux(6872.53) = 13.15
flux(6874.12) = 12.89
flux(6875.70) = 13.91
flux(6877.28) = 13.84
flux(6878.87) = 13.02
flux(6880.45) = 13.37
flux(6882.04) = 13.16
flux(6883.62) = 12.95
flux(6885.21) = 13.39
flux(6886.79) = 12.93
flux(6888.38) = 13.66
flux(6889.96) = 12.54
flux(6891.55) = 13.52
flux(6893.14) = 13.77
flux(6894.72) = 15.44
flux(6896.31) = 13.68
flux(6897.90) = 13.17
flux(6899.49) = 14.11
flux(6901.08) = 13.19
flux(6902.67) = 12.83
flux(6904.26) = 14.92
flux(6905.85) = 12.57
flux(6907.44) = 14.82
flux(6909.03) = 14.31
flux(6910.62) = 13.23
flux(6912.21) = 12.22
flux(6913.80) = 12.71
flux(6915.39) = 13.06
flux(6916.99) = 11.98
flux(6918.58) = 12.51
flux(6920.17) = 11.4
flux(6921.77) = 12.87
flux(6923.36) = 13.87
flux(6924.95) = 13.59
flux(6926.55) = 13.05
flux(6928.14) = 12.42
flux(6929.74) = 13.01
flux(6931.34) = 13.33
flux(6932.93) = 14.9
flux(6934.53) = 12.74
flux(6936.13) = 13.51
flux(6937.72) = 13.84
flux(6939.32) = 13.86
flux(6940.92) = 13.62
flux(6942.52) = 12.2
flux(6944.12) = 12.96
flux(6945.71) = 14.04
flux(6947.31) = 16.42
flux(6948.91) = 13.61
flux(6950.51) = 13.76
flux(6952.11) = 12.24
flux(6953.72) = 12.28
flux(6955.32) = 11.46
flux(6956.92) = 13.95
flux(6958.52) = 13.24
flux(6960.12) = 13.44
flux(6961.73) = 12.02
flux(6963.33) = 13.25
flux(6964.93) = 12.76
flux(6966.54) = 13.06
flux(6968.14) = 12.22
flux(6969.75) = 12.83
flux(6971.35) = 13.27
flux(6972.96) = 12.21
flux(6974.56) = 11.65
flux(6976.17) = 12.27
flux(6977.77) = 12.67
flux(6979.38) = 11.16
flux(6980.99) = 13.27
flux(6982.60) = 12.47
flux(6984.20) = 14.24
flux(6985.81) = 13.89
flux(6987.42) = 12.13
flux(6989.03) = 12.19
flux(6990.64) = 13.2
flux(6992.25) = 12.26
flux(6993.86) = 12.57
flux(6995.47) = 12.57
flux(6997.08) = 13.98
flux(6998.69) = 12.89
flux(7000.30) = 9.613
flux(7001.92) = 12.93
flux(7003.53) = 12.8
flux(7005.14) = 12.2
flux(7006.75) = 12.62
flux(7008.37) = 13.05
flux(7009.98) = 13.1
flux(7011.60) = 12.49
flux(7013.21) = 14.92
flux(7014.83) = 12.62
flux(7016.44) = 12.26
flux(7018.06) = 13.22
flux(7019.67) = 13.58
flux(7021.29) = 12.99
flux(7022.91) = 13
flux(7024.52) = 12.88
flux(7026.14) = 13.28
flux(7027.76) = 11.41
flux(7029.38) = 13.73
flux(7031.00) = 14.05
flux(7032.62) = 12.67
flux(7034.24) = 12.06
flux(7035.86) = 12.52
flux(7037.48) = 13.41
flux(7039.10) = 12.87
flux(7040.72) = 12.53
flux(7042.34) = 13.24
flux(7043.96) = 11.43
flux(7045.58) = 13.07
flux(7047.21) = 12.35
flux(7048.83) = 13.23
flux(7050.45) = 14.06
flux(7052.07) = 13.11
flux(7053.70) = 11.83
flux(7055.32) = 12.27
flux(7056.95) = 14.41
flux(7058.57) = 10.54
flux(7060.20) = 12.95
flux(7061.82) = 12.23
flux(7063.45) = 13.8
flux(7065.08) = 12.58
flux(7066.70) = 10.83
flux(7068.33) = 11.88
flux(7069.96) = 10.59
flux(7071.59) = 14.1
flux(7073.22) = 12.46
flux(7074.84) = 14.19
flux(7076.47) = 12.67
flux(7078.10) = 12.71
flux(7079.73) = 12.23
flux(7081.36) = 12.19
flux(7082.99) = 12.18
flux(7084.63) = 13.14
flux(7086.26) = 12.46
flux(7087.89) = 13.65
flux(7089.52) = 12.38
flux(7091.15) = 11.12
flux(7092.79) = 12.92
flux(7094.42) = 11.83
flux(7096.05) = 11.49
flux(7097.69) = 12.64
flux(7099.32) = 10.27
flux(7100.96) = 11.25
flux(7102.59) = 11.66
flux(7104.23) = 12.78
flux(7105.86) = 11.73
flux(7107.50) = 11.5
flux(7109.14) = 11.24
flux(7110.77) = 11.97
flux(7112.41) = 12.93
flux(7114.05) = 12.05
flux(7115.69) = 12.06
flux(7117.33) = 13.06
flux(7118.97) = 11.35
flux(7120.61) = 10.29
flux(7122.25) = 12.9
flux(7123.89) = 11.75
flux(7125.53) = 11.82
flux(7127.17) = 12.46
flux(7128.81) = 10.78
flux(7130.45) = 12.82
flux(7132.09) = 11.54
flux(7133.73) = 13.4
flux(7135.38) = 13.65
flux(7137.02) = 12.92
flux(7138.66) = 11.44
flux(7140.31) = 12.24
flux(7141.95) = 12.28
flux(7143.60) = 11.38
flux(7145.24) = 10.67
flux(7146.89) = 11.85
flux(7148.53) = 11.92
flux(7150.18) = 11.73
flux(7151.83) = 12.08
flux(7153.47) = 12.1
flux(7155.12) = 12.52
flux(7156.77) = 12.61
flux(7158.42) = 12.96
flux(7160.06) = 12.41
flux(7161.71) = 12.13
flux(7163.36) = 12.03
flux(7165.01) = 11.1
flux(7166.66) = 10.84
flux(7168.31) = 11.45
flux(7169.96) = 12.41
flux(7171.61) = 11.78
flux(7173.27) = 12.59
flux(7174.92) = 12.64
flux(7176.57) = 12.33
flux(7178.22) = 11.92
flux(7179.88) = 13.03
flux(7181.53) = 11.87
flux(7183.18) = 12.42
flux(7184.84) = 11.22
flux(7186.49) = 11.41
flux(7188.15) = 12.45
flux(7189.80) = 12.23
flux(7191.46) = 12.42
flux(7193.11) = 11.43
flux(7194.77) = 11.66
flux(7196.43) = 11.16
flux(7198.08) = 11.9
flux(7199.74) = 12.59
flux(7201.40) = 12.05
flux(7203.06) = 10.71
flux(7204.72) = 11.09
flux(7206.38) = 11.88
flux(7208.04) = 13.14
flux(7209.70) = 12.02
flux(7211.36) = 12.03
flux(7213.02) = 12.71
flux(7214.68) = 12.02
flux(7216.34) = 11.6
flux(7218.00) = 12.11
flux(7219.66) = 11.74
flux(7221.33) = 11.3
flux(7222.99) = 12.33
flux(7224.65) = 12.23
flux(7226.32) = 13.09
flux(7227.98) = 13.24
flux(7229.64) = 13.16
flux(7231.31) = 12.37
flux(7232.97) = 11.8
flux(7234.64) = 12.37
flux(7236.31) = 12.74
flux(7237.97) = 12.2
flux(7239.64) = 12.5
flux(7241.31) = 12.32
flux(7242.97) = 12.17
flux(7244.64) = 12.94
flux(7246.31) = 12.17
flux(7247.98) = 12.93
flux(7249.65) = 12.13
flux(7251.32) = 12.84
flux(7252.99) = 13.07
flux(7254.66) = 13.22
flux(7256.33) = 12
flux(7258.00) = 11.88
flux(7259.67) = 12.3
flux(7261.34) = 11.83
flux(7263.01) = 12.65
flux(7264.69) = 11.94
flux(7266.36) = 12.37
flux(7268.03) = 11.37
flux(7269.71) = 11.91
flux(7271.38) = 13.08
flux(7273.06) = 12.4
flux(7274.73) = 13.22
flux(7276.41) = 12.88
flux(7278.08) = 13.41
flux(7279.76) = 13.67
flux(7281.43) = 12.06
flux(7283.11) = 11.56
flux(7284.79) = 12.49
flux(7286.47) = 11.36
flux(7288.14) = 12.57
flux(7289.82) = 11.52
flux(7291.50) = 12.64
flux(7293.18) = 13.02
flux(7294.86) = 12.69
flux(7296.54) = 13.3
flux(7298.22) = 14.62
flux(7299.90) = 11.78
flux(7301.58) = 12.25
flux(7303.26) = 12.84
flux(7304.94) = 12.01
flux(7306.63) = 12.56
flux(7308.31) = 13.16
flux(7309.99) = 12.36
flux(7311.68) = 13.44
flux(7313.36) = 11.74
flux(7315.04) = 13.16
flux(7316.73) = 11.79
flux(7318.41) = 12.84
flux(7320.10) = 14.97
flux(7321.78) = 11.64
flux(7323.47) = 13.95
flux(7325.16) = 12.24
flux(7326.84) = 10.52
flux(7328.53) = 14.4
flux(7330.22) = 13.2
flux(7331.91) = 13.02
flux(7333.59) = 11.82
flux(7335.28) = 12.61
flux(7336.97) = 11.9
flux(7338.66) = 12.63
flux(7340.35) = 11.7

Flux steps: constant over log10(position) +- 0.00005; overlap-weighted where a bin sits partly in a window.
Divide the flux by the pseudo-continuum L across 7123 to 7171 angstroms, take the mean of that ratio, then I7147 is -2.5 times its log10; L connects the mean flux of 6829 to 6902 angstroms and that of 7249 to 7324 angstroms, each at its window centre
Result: 0.06 mag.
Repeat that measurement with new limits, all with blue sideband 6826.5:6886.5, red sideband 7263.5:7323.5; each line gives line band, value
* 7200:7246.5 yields 0.04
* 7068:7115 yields 0.05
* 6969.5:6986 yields 0.02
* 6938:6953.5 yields -0.06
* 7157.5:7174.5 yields 0.06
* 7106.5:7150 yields 0.07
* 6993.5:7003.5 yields 0.04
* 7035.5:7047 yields 0.01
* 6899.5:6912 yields -0.06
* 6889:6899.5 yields -0.06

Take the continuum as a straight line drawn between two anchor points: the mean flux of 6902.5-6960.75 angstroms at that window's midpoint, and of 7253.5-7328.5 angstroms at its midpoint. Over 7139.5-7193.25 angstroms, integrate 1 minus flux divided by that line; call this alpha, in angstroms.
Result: 3.27 angstroms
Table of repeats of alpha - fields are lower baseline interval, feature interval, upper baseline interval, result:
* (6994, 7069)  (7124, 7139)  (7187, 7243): 0.1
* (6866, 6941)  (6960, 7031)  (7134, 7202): 0.7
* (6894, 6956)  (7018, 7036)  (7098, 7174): -0.4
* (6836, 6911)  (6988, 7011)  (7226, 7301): 0.7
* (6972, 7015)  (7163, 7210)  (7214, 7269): 1.8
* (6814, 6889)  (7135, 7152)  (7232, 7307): 0.9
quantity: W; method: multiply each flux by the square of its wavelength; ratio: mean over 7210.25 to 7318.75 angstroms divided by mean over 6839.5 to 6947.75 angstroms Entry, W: 1.05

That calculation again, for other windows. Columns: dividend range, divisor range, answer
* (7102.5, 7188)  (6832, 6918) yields 0.99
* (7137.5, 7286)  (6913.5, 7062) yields 1.01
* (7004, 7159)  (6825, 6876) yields 1.02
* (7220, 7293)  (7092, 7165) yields 1.07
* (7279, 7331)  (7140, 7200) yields 1.10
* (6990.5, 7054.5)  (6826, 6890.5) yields 1.03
